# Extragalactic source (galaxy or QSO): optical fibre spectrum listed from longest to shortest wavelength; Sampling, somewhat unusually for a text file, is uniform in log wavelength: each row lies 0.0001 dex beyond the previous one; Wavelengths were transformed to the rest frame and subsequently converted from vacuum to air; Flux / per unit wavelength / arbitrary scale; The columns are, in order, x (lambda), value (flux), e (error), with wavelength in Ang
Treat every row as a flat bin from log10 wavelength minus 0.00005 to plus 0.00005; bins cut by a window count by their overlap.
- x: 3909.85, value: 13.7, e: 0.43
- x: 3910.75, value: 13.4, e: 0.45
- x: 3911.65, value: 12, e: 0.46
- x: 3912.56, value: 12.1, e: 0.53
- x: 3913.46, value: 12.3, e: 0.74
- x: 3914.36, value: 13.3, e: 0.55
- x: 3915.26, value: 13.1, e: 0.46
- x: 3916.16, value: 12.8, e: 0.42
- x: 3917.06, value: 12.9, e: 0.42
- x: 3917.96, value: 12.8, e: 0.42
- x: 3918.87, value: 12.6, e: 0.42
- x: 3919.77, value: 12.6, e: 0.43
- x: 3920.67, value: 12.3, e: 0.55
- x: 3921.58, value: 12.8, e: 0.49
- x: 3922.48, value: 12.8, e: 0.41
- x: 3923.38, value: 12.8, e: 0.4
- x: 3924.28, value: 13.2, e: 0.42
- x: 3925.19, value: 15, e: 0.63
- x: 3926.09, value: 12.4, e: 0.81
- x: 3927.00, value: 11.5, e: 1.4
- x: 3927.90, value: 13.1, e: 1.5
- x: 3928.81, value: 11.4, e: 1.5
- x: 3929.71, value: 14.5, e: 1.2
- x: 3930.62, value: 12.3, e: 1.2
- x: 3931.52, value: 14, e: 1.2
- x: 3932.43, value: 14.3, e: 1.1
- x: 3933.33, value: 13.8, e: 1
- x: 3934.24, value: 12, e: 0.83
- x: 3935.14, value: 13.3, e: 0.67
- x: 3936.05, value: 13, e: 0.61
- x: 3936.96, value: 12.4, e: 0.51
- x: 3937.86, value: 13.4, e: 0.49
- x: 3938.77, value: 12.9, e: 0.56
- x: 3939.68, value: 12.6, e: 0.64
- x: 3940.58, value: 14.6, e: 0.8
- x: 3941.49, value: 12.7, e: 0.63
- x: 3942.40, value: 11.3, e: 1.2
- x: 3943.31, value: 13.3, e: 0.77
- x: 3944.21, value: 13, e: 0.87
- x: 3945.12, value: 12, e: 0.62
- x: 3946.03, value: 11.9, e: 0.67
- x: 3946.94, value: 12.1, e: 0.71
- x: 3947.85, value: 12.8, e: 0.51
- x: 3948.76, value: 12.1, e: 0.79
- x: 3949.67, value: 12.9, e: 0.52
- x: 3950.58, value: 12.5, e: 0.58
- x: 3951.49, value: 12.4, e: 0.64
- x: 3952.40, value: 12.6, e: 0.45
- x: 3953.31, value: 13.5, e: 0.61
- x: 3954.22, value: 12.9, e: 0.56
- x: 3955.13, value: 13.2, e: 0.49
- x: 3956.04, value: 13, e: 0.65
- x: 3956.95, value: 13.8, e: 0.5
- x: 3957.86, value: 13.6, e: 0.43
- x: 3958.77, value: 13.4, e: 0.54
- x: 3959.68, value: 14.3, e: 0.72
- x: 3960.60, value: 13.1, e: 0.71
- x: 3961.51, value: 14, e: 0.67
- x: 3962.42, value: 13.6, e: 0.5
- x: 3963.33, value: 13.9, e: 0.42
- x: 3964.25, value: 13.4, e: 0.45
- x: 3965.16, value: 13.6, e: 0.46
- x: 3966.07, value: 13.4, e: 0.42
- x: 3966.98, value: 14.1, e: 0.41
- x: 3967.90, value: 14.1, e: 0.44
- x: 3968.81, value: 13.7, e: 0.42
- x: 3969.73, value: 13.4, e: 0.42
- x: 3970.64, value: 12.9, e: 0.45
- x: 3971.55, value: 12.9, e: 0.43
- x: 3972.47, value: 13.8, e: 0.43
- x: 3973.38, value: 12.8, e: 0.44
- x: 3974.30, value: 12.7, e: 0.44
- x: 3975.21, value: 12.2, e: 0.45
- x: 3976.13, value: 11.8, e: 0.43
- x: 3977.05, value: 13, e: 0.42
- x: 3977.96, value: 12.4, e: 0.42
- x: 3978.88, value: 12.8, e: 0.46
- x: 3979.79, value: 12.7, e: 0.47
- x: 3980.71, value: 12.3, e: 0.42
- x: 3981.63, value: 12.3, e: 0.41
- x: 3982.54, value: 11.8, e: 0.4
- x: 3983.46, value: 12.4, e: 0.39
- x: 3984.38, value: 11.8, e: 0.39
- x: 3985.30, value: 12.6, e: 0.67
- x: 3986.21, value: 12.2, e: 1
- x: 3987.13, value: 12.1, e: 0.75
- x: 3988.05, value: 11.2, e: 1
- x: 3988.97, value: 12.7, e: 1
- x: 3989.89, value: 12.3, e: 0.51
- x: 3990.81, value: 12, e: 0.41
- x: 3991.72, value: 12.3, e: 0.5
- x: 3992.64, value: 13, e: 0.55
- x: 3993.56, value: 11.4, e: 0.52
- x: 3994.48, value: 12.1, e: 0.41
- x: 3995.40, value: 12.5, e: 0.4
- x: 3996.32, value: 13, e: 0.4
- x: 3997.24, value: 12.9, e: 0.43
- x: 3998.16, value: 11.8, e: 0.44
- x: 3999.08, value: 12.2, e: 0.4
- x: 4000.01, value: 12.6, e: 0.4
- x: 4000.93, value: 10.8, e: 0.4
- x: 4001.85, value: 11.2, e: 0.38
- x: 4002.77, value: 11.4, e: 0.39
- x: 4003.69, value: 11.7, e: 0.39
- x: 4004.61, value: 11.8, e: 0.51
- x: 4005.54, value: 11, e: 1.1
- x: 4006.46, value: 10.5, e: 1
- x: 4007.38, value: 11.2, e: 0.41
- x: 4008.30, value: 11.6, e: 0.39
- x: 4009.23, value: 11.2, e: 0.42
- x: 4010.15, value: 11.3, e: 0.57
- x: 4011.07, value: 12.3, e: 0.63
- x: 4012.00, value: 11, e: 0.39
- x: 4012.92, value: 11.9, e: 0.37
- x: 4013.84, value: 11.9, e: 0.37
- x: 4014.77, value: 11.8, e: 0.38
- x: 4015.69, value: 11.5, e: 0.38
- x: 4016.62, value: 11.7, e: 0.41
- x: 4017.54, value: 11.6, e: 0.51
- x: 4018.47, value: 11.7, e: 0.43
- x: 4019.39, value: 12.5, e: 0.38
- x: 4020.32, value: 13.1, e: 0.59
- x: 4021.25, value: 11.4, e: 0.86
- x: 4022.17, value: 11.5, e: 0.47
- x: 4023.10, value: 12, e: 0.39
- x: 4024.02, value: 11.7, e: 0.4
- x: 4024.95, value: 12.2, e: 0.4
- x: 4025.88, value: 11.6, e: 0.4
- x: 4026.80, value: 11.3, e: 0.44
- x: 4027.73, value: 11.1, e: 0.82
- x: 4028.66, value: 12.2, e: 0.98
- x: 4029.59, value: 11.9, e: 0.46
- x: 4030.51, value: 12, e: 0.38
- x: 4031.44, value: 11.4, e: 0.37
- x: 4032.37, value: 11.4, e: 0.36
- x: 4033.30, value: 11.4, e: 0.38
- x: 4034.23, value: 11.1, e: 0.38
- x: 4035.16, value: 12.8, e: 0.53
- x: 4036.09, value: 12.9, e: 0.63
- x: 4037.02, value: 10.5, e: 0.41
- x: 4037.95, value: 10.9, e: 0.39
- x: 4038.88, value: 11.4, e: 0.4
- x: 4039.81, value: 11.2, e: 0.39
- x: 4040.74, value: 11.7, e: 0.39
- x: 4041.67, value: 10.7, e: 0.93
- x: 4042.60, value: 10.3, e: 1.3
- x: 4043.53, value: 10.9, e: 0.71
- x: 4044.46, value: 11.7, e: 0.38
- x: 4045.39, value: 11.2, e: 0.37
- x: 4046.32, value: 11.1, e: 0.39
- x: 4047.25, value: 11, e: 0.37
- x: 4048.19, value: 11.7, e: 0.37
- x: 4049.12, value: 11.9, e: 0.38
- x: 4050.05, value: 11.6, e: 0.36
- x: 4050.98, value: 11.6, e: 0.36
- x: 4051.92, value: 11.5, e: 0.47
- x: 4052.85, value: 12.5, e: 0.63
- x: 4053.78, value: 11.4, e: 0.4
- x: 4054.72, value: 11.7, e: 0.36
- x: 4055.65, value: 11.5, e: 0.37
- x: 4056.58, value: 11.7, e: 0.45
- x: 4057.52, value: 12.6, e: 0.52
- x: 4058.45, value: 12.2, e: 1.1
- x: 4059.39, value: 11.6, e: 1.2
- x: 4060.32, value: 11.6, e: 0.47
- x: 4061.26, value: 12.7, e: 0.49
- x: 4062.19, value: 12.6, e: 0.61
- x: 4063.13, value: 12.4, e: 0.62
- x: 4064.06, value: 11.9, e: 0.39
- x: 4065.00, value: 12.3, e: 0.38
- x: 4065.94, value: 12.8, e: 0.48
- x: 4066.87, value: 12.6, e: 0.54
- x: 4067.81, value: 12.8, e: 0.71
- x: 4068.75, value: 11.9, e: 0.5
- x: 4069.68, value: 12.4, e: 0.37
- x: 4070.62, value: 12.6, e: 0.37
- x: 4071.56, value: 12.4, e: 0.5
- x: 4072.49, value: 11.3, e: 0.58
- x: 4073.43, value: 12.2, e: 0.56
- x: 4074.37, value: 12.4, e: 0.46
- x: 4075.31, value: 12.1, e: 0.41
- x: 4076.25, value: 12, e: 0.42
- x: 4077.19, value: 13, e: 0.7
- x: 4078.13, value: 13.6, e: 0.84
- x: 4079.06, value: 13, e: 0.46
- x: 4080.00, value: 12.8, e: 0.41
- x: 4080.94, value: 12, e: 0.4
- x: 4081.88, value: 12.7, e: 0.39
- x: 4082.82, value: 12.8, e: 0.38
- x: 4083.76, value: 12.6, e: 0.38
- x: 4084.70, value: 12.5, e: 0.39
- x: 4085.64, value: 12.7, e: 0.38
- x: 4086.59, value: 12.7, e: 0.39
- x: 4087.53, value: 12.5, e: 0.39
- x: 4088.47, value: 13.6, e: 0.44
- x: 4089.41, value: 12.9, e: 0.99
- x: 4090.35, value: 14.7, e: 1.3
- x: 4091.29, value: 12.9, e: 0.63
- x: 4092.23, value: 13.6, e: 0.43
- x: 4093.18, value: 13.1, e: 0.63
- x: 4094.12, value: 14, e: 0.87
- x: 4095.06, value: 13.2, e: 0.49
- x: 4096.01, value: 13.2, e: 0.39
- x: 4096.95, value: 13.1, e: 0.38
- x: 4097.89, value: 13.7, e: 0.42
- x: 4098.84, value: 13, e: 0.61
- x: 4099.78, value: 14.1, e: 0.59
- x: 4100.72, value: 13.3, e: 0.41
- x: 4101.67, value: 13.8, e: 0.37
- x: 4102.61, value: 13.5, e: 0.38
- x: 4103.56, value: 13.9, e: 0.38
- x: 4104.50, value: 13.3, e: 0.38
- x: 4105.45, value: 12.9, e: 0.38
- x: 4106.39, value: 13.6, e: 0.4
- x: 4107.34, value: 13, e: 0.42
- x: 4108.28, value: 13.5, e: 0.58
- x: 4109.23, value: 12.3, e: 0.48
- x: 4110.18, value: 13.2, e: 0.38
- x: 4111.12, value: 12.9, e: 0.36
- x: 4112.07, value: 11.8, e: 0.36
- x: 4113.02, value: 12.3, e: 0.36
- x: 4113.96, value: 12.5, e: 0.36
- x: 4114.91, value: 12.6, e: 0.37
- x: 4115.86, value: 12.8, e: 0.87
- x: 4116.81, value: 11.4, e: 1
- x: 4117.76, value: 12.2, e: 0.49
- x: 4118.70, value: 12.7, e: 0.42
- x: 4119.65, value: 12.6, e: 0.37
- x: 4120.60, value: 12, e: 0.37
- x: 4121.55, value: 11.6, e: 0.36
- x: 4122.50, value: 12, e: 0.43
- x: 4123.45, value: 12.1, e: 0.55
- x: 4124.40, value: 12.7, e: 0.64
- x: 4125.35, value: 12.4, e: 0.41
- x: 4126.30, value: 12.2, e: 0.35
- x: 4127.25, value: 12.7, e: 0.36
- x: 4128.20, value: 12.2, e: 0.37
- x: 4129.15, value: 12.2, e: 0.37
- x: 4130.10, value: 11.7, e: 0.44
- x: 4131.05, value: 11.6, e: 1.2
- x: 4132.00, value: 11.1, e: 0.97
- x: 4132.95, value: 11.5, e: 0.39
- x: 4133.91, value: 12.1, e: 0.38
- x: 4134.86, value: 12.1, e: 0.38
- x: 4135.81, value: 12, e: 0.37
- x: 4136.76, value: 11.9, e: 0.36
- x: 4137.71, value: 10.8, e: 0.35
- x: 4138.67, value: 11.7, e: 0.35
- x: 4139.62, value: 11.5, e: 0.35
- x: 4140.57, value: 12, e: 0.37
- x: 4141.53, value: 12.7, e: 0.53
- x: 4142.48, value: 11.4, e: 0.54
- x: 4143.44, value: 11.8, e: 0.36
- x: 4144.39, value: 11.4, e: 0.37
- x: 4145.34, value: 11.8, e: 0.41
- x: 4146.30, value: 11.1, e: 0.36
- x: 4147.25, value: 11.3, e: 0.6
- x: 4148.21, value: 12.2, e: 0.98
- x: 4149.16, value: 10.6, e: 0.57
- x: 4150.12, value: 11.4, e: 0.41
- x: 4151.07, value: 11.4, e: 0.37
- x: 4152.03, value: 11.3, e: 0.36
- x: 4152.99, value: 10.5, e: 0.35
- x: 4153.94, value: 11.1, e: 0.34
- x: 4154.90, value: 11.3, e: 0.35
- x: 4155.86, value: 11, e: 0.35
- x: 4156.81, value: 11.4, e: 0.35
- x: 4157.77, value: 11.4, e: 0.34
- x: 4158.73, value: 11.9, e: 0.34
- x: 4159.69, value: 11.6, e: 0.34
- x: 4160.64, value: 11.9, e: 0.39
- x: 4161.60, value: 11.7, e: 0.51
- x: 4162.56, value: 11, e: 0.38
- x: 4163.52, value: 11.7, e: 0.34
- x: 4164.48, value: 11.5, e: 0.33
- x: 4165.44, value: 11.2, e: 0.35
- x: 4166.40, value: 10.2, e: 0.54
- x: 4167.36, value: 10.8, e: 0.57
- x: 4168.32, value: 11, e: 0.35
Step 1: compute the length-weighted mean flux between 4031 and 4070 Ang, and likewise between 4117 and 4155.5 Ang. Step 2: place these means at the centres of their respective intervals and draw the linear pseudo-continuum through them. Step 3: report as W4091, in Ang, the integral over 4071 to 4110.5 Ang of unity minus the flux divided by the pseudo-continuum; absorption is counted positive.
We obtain -4.25 Ang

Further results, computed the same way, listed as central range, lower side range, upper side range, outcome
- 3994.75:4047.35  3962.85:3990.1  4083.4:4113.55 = 5.3 Ang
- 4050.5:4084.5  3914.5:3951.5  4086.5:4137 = 1.3 Ang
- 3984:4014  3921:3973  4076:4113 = 2.8 Ang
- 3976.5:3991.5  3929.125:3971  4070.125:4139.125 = 0.9 Ang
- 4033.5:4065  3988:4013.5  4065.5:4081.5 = 1.6 Ang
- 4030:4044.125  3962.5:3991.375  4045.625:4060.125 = 0.6 Ang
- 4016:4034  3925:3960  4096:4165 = 1.2 Ang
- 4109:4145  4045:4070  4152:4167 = -1.8 Ang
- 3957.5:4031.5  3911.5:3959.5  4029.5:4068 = -0.1 Ang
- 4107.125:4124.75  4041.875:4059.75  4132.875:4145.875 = -1.1 Ang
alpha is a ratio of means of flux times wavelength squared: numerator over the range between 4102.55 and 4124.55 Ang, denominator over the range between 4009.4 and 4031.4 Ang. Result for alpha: 1.12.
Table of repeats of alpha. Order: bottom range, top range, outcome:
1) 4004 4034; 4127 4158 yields 1.06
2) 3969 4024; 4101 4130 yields 1.11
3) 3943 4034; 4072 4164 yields 1.06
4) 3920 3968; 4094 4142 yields 1.04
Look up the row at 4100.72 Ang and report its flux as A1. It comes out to 13.3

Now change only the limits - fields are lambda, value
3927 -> 11.5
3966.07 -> 13.4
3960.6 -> 13.1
